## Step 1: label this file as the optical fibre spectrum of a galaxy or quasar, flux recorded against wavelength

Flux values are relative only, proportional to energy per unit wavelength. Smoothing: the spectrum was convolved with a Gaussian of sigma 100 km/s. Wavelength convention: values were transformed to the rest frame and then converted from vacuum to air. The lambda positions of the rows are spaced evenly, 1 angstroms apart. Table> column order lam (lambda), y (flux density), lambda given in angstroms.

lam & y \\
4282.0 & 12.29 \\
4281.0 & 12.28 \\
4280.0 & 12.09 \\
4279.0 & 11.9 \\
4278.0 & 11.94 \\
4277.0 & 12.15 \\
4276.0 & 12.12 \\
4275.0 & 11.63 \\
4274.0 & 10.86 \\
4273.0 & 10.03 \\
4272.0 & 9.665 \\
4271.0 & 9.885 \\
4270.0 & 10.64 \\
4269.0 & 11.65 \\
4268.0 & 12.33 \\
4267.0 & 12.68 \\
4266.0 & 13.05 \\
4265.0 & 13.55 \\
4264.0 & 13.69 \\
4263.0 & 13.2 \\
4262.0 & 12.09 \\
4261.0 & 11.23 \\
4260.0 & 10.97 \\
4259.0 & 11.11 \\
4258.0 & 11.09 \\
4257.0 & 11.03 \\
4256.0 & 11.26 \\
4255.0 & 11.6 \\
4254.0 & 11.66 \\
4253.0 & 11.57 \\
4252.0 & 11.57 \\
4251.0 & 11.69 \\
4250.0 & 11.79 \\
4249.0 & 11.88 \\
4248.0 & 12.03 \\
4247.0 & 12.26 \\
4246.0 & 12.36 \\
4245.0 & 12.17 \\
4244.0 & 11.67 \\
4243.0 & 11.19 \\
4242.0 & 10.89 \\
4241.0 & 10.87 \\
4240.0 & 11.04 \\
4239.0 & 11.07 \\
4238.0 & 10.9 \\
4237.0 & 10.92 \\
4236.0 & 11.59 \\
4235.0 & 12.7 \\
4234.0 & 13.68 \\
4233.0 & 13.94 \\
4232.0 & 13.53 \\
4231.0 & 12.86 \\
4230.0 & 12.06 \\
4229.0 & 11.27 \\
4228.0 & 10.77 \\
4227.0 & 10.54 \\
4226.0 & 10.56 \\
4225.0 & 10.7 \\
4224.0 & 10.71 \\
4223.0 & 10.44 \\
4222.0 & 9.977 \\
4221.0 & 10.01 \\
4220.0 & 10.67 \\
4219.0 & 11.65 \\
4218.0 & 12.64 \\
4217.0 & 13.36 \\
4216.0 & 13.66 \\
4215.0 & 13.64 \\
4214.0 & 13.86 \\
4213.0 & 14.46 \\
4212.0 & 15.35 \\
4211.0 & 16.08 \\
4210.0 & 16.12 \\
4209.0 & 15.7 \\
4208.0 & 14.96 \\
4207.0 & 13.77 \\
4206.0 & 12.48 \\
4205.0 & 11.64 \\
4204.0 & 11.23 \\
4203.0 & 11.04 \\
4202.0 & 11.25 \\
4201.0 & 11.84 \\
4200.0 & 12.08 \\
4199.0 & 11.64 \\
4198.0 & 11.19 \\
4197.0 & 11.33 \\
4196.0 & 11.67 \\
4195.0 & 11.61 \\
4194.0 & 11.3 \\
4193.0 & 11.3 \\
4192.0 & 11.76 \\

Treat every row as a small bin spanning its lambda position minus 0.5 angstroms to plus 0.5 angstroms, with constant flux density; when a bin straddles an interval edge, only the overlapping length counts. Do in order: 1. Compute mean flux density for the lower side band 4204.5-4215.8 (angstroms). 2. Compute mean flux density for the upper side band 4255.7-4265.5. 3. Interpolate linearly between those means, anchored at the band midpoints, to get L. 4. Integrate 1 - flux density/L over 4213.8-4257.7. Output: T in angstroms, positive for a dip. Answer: 4.7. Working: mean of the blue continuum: 14.4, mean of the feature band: 11.7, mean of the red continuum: 11.9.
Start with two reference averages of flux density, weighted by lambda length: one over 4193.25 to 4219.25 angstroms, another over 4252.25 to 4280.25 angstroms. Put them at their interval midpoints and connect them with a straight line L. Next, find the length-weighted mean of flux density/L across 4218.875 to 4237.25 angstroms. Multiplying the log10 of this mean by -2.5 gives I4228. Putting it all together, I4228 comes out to 0.085 mag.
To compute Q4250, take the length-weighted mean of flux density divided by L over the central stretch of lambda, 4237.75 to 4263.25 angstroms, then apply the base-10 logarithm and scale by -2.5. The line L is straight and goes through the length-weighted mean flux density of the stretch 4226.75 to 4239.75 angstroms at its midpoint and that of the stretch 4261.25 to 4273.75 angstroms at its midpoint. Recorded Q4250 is 0.04 mag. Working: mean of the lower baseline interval 12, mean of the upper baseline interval 11.8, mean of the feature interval 11.5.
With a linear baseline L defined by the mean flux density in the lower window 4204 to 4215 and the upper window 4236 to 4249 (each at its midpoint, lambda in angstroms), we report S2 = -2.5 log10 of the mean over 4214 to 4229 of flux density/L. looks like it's 0.16 mag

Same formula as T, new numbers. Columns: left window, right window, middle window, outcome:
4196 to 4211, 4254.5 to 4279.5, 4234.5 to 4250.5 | 0.6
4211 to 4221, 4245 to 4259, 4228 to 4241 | 0.4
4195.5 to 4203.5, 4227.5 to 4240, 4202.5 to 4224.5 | -2.2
